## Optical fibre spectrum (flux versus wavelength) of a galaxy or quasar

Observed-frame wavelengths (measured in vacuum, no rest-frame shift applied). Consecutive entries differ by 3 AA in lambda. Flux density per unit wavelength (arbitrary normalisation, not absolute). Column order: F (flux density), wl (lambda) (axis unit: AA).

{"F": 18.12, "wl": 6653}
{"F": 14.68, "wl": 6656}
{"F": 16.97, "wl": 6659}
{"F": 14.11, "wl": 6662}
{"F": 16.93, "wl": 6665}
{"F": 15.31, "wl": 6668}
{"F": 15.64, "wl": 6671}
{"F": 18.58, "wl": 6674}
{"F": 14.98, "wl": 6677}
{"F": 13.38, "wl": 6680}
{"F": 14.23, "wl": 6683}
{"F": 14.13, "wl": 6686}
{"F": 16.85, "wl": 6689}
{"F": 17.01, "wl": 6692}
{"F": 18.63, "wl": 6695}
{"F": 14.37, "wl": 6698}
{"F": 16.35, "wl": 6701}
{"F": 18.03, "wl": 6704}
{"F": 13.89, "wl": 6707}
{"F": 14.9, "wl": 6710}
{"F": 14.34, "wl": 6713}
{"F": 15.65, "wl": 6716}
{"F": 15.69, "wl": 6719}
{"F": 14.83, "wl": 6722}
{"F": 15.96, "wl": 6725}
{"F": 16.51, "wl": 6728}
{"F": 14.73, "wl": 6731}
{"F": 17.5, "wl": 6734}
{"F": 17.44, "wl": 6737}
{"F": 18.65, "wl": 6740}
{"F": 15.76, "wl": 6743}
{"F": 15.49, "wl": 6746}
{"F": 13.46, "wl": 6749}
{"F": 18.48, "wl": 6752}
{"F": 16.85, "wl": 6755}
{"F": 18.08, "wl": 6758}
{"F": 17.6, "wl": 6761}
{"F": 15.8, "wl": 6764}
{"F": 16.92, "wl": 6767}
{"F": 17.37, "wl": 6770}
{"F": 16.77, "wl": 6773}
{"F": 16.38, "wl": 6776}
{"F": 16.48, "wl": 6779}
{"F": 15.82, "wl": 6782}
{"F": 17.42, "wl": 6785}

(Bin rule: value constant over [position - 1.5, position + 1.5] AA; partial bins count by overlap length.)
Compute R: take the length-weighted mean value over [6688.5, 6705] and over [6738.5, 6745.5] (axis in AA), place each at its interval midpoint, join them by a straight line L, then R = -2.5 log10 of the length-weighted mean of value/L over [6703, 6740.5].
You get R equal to 0.07 mag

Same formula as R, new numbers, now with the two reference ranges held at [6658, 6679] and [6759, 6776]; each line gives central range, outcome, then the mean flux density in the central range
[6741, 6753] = 0.06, 15.8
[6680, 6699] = 0.03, 15.7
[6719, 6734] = 0.05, 15.7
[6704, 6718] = 0.09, 15.1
